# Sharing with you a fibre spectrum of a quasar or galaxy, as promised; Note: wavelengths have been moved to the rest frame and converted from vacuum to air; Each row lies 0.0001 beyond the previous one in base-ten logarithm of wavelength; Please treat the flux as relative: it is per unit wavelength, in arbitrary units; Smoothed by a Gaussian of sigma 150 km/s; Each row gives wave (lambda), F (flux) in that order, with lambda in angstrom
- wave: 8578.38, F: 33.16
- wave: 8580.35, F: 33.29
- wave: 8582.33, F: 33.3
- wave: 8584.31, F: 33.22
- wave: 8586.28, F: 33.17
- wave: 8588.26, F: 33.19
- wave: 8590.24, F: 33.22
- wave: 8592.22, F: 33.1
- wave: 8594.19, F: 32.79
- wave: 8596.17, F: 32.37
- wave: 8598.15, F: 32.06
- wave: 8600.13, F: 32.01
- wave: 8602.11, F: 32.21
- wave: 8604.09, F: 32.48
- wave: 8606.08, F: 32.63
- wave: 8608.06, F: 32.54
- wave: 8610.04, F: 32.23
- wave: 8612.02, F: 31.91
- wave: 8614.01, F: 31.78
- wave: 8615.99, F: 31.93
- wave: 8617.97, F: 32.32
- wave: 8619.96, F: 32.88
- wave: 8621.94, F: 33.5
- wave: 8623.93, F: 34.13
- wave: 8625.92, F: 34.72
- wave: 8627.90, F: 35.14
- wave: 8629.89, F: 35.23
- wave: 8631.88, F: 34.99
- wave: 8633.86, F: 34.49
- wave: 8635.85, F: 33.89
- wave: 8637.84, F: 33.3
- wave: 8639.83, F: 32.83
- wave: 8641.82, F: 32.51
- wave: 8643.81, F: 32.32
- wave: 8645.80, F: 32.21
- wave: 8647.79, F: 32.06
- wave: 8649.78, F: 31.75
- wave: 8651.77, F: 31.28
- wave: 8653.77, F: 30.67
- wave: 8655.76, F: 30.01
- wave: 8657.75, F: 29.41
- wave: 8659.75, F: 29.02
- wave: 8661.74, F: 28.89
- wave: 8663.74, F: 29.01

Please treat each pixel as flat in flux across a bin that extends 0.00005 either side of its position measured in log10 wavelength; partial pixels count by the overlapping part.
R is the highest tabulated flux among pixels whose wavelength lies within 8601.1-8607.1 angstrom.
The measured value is 32.63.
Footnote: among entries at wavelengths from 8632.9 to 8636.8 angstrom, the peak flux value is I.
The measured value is 34.49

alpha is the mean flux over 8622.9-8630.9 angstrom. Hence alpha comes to 34.8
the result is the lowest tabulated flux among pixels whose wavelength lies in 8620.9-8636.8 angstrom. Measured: 33.5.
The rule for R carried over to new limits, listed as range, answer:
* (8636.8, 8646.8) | 33.3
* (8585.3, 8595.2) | 33.22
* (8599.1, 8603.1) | 32.21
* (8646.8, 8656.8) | 32.06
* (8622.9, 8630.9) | 35.23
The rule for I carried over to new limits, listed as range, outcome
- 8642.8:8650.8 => 32.32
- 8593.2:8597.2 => 32.79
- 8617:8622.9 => 33.5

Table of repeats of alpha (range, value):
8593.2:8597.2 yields 32.6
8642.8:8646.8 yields 32.3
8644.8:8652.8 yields 31.8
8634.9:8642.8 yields 33.1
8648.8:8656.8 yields 30.9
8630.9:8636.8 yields 34.5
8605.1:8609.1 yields 32.6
